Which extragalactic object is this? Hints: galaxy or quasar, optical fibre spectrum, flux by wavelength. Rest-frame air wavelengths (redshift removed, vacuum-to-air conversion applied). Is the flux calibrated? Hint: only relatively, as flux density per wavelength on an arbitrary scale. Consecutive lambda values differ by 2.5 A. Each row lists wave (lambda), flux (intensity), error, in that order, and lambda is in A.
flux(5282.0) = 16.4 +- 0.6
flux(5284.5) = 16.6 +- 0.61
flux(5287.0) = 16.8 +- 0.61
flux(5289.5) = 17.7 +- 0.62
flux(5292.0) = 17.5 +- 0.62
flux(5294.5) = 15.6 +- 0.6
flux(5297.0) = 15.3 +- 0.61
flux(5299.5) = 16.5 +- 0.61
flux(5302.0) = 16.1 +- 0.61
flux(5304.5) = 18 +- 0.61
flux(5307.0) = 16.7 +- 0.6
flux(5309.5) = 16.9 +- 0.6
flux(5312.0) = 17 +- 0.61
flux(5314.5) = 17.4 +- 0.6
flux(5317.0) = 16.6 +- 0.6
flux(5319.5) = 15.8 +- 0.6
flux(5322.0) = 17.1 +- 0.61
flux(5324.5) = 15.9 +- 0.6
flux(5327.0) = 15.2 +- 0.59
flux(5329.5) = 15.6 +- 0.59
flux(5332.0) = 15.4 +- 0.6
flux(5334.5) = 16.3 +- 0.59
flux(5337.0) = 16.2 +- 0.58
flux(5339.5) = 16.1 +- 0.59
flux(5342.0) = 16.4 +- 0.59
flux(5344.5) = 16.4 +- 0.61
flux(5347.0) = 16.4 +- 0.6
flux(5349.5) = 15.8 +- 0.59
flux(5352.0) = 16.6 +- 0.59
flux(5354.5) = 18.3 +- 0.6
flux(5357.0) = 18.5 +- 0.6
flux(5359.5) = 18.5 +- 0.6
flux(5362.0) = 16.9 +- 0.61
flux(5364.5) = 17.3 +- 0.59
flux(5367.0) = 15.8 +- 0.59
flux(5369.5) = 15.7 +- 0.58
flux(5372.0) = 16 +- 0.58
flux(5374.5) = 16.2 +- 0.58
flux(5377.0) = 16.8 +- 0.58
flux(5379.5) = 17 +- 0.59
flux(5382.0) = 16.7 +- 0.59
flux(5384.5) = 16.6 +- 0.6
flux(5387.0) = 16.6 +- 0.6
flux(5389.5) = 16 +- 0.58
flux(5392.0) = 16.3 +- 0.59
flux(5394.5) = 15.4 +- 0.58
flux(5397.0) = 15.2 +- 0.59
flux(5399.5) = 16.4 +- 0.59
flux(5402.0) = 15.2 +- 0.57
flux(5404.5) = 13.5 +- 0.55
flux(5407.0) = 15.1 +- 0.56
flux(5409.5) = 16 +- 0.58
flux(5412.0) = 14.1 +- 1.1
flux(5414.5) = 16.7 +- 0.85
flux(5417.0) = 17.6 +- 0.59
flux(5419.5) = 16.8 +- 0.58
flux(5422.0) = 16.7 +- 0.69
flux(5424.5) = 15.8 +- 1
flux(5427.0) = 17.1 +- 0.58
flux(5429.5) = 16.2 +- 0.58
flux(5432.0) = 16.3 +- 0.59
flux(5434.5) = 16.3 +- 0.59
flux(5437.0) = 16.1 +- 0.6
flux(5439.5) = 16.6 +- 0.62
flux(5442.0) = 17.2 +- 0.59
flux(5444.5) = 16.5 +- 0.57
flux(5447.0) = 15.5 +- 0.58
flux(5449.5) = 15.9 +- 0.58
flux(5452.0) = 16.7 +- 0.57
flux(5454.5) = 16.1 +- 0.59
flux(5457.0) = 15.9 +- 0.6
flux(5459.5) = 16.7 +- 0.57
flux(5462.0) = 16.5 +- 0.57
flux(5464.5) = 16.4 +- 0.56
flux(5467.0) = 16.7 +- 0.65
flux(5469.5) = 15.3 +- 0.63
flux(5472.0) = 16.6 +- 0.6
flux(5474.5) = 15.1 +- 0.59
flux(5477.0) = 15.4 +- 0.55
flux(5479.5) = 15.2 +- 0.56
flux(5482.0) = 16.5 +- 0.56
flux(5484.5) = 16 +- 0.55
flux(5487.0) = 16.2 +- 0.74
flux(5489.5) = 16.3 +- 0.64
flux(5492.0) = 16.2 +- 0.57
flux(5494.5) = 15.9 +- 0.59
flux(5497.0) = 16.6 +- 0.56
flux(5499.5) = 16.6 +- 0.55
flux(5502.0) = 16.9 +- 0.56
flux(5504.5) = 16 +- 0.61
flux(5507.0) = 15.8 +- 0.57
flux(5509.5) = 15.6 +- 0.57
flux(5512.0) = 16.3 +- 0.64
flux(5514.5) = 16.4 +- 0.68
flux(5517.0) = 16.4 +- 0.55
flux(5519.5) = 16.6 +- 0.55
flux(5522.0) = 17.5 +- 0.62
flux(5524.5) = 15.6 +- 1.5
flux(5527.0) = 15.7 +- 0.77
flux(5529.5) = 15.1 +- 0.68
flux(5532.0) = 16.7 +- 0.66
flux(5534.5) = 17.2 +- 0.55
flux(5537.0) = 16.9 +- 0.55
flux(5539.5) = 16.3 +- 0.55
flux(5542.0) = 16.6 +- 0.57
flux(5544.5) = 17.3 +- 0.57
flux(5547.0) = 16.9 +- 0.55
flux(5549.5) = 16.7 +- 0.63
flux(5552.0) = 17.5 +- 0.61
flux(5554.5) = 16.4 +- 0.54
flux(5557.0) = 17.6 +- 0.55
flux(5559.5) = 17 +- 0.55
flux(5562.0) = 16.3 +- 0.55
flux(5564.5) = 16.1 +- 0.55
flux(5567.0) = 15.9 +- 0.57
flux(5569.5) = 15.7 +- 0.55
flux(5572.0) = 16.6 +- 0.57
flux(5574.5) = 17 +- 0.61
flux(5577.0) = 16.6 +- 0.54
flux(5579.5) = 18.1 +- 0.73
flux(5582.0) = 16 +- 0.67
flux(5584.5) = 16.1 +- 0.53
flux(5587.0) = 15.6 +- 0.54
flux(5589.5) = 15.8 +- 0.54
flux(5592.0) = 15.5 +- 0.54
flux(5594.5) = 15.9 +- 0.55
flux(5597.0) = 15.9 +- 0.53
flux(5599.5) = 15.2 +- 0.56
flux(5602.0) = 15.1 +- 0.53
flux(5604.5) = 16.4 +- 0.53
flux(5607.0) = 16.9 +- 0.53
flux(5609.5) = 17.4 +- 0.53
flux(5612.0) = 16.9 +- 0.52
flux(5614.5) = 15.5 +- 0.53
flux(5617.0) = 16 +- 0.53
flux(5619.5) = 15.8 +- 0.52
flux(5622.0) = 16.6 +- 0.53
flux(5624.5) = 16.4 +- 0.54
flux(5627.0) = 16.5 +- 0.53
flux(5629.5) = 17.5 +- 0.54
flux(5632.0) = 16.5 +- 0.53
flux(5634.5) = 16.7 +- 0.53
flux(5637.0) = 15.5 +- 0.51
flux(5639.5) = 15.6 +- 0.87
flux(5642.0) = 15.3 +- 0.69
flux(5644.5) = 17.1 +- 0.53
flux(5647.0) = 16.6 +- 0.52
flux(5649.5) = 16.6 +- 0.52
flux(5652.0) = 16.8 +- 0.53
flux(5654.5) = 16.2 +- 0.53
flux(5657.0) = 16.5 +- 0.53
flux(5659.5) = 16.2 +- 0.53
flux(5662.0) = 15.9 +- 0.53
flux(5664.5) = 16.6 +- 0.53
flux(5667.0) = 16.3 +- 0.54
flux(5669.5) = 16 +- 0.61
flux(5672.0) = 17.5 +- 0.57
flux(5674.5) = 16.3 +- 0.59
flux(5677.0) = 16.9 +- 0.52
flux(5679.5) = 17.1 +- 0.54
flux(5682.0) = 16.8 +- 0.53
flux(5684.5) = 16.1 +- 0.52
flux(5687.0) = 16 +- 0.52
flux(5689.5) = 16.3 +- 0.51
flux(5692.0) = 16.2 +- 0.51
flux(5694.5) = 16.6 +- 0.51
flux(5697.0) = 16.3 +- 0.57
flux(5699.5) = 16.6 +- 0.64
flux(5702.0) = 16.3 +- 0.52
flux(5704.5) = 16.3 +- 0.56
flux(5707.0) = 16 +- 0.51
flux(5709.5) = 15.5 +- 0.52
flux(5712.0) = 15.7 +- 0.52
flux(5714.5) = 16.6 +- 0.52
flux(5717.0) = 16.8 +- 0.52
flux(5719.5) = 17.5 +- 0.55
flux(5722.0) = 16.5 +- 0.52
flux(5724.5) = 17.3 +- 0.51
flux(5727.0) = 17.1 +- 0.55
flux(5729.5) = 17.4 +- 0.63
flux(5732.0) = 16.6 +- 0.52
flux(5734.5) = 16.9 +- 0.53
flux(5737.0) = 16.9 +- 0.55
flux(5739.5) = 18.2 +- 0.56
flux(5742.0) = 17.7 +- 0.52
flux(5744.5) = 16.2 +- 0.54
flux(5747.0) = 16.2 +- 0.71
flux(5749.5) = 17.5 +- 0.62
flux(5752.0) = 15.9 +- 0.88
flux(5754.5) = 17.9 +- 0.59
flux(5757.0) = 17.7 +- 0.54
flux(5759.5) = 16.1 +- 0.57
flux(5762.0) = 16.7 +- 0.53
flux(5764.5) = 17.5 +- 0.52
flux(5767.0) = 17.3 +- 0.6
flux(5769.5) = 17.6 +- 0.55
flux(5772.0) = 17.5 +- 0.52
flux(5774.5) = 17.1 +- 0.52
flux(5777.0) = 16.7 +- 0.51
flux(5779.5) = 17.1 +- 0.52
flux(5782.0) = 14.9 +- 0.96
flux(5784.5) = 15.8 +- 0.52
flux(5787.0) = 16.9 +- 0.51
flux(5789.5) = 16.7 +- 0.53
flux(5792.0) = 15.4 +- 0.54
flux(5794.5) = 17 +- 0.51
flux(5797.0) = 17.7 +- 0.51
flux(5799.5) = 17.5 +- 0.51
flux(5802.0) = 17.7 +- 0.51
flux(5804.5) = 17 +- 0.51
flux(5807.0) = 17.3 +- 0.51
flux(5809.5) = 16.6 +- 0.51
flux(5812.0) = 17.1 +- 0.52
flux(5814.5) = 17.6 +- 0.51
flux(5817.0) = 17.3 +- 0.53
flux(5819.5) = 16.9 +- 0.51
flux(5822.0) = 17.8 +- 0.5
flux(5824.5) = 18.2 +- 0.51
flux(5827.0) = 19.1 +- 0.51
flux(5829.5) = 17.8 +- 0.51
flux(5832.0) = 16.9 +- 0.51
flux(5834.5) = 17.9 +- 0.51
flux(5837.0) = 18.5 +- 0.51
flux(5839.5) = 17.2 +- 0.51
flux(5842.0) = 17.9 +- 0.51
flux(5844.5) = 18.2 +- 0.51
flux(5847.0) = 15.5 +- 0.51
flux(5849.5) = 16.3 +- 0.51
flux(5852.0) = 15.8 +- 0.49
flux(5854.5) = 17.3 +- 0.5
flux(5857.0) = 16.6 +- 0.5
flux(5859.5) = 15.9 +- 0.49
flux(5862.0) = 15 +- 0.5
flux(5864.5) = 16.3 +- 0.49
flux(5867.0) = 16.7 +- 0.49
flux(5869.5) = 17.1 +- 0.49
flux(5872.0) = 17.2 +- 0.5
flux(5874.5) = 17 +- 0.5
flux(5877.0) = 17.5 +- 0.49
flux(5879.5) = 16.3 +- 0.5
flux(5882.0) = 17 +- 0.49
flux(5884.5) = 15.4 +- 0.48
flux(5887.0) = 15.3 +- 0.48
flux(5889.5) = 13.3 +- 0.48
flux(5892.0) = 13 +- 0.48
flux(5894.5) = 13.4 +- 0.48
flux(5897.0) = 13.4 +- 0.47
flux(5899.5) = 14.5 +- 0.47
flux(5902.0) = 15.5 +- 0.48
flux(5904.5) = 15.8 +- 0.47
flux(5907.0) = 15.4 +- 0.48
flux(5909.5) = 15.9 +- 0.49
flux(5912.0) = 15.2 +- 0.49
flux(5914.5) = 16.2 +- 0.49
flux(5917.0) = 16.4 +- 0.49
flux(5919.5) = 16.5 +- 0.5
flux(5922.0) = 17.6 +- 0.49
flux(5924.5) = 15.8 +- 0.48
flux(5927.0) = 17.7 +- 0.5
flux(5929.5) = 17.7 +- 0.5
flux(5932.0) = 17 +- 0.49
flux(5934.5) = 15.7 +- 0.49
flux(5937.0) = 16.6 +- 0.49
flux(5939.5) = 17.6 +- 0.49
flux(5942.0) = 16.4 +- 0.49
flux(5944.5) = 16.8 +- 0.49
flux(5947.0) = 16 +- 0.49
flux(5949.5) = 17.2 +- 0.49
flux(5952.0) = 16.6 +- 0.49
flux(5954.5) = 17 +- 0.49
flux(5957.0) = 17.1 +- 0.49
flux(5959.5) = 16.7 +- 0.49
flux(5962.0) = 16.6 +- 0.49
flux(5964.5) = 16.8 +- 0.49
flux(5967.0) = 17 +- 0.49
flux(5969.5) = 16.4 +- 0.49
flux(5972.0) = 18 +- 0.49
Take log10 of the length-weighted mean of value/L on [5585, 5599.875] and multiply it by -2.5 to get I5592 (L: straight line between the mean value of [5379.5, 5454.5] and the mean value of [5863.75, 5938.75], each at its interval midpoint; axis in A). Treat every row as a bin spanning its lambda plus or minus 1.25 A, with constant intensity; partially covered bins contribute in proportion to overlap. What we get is 0.02 mag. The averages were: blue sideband 16.1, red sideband 16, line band 15.7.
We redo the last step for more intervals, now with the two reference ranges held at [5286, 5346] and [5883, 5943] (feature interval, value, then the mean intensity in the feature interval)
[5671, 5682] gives -0.06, 16.9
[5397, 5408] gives 0.09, 15.1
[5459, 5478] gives 0.01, 16.1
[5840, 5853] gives -0.07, 16.8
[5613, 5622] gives 0.01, 15.9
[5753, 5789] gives -0.07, 16.9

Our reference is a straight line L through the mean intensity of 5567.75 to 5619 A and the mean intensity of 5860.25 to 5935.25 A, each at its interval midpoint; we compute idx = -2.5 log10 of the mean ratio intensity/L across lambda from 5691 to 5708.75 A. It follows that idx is -0.01 mag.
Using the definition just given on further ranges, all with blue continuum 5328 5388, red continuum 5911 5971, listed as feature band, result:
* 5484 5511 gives 0.03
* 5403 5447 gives 0.03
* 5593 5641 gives 0.03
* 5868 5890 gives 0.02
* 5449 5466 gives 0.02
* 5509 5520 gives 0.02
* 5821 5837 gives -0.08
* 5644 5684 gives 0.01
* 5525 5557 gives 0.00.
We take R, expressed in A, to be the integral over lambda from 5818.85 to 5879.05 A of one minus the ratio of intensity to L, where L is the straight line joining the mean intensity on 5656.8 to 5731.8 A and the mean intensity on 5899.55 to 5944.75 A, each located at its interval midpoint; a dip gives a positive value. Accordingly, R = -2.5 A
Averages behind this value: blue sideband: 16.5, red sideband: 16.4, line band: 17.1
